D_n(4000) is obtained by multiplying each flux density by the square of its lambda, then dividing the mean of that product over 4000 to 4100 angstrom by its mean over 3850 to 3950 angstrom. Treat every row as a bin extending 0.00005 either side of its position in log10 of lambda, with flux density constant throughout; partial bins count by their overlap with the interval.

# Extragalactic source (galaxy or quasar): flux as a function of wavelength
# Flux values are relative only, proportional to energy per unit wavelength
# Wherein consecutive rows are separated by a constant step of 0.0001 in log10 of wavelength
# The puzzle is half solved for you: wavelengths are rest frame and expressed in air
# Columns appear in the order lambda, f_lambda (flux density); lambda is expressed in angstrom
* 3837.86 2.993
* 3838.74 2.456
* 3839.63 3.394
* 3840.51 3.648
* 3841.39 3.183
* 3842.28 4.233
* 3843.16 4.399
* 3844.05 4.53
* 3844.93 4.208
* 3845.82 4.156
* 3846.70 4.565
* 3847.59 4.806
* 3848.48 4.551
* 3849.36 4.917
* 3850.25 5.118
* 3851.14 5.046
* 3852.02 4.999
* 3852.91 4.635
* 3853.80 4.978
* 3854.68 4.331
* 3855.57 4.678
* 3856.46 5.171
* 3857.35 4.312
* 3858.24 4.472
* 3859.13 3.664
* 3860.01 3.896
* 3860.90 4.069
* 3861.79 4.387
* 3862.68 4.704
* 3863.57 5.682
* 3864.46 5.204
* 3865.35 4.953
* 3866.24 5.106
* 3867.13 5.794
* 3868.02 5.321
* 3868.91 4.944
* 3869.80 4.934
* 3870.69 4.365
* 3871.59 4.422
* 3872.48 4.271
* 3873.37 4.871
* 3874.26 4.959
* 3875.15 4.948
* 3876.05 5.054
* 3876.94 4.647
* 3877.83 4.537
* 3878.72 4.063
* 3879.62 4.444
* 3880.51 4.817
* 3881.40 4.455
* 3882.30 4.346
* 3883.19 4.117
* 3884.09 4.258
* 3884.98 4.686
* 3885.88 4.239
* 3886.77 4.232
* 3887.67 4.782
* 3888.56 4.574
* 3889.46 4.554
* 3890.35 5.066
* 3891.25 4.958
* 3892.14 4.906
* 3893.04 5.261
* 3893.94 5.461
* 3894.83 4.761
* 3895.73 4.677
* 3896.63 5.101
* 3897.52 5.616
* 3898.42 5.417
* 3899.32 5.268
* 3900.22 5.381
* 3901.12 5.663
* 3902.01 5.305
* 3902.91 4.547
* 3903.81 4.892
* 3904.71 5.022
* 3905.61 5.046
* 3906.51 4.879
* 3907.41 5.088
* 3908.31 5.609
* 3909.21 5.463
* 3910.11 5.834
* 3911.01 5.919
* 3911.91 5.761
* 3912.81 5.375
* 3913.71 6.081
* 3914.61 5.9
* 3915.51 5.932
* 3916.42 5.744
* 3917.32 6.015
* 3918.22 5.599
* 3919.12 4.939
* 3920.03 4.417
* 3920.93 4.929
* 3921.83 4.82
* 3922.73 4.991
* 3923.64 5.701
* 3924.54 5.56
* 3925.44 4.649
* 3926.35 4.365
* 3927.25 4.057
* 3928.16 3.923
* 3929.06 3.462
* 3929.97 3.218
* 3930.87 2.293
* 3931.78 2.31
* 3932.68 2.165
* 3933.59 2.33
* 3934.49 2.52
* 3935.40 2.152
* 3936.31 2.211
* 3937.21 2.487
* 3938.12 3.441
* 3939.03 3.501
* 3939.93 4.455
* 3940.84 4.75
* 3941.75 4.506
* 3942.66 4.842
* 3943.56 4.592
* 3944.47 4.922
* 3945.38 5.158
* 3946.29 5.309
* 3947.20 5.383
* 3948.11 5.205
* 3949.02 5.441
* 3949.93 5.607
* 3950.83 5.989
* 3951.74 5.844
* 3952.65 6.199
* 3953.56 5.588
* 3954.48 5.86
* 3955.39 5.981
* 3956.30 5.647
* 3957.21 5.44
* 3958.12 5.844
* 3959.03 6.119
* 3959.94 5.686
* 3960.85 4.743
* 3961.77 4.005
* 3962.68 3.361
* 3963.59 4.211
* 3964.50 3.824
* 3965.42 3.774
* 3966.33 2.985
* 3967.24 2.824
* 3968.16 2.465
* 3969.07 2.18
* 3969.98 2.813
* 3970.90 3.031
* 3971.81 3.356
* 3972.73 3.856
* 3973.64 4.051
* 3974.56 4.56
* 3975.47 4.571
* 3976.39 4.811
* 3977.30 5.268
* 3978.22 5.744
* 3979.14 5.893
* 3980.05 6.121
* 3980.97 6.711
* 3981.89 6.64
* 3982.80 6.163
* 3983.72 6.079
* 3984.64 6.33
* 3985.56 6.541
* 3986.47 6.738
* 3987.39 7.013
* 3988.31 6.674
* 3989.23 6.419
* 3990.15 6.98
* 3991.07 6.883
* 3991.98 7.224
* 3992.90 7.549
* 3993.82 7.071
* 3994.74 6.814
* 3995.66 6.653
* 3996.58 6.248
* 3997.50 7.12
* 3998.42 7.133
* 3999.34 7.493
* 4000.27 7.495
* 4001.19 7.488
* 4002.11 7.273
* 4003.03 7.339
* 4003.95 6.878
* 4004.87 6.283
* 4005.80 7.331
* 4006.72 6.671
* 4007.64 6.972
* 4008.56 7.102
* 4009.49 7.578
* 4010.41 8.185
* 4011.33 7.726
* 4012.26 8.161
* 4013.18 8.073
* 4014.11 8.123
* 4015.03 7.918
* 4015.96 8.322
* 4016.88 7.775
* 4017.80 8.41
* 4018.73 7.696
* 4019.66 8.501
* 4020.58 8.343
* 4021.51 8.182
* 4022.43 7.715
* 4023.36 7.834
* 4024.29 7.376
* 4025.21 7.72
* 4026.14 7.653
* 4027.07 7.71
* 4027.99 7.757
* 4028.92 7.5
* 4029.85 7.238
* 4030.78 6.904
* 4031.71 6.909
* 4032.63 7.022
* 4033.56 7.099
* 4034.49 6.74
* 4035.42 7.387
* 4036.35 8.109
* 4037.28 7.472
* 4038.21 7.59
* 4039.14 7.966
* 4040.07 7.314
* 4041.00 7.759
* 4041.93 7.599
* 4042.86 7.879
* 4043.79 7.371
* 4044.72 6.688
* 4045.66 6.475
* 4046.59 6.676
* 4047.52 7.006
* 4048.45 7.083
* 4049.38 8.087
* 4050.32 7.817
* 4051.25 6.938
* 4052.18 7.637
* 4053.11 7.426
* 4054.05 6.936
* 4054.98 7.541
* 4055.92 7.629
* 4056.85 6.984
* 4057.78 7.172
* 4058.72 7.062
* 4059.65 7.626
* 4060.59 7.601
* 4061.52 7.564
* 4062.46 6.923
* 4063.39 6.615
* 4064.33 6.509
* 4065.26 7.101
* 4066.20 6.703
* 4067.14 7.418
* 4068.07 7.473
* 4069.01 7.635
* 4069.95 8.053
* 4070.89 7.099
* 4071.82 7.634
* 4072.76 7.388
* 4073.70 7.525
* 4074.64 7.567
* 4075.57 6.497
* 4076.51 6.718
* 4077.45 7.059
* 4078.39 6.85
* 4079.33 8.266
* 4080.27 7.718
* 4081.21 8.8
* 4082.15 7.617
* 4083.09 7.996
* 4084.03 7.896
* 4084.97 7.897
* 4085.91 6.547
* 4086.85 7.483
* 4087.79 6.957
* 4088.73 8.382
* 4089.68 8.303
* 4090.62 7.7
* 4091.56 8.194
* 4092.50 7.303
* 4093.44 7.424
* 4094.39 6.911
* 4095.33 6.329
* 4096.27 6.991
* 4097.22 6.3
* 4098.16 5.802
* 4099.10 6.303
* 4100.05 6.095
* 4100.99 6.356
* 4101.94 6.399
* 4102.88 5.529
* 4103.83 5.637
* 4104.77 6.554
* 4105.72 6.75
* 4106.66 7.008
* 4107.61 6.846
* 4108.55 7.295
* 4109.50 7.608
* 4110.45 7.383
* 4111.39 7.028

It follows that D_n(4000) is 1.7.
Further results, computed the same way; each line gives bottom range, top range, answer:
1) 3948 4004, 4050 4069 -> 1.34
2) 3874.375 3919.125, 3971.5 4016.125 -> 1.38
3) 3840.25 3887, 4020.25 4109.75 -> 1.75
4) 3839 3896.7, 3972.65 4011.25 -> 1.51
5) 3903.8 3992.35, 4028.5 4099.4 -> 1.59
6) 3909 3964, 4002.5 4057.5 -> 1.66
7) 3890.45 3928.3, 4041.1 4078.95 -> 1.50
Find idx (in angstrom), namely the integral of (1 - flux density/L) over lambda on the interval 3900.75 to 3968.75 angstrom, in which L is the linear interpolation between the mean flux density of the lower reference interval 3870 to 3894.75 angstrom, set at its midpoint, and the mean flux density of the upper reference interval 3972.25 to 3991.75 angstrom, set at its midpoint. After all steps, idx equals 8.0 angstrom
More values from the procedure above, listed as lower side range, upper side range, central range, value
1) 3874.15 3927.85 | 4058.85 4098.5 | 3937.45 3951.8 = 1.9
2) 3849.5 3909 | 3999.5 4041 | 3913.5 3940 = 7.4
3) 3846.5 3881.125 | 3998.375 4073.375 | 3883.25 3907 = 1.4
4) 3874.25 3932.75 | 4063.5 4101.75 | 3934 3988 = 8.3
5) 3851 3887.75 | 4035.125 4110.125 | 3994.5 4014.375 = -2.8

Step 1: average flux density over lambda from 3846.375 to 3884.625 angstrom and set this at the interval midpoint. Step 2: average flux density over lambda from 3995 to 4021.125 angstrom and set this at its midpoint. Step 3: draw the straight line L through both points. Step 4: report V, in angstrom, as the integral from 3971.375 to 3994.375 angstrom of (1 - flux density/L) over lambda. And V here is 3.4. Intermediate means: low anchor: 4.69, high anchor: 7.51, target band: 5.98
